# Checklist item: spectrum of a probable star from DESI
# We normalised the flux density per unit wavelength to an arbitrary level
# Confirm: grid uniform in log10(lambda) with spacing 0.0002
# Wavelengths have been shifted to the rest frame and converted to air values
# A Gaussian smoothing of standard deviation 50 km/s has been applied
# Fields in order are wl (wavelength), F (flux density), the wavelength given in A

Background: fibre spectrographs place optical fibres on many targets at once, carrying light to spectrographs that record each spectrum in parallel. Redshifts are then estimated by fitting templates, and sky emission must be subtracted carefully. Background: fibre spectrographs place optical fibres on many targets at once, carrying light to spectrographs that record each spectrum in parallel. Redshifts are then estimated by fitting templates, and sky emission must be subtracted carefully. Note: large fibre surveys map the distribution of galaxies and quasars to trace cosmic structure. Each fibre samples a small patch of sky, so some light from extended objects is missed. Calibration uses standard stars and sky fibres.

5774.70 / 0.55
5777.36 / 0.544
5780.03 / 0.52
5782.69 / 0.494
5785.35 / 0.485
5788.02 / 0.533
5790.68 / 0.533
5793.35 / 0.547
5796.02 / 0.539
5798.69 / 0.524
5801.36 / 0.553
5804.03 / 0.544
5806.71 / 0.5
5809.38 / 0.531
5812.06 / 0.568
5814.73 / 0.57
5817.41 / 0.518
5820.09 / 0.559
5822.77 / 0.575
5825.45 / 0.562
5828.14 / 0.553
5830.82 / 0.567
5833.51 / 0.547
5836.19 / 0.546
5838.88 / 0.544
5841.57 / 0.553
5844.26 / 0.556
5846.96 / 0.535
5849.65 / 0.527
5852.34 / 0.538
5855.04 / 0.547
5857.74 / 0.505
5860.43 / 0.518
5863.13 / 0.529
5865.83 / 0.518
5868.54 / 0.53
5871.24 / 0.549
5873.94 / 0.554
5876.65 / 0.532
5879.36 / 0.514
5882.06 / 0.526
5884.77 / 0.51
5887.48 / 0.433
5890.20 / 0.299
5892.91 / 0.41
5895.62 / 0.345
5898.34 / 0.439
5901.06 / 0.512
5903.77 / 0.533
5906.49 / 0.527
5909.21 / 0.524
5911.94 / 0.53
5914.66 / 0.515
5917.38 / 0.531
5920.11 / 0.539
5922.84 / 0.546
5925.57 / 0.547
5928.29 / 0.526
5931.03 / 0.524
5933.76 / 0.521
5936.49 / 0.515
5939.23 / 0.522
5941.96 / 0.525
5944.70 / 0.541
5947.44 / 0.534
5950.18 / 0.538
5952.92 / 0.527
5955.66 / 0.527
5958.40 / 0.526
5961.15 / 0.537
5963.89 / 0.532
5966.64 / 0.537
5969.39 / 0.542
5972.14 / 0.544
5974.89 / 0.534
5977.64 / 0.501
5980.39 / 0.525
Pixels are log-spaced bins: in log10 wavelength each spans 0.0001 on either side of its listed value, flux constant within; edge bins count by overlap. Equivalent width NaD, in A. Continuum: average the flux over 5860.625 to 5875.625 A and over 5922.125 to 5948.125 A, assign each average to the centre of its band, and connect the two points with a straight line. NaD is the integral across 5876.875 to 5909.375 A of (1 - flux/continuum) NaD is 4.2 A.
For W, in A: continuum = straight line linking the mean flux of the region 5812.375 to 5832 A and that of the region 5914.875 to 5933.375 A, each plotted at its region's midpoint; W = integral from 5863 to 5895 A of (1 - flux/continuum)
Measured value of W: 3.4 A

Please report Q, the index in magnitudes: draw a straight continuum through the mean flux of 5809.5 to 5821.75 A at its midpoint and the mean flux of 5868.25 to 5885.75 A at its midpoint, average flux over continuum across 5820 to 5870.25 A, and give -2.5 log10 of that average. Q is 0.000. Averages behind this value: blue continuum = 0.552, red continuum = 0.531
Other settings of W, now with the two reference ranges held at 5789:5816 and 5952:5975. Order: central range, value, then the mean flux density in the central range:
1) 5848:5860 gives 0.2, 0.529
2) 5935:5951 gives 0.2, 0.529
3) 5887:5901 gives 3.7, 0.394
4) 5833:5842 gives -0.1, 0.547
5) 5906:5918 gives 0.3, 0.525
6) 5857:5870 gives 0.4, 0.521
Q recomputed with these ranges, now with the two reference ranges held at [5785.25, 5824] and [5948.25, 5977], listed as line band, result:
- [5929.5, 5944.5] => 0.02 mag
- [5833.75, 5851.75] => -0.01 mag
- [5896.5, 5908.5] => 0.08 mag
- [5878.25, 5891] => 0.16 mag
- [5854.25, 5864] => 0.03 mag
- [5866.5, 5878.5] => 0.00 mag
